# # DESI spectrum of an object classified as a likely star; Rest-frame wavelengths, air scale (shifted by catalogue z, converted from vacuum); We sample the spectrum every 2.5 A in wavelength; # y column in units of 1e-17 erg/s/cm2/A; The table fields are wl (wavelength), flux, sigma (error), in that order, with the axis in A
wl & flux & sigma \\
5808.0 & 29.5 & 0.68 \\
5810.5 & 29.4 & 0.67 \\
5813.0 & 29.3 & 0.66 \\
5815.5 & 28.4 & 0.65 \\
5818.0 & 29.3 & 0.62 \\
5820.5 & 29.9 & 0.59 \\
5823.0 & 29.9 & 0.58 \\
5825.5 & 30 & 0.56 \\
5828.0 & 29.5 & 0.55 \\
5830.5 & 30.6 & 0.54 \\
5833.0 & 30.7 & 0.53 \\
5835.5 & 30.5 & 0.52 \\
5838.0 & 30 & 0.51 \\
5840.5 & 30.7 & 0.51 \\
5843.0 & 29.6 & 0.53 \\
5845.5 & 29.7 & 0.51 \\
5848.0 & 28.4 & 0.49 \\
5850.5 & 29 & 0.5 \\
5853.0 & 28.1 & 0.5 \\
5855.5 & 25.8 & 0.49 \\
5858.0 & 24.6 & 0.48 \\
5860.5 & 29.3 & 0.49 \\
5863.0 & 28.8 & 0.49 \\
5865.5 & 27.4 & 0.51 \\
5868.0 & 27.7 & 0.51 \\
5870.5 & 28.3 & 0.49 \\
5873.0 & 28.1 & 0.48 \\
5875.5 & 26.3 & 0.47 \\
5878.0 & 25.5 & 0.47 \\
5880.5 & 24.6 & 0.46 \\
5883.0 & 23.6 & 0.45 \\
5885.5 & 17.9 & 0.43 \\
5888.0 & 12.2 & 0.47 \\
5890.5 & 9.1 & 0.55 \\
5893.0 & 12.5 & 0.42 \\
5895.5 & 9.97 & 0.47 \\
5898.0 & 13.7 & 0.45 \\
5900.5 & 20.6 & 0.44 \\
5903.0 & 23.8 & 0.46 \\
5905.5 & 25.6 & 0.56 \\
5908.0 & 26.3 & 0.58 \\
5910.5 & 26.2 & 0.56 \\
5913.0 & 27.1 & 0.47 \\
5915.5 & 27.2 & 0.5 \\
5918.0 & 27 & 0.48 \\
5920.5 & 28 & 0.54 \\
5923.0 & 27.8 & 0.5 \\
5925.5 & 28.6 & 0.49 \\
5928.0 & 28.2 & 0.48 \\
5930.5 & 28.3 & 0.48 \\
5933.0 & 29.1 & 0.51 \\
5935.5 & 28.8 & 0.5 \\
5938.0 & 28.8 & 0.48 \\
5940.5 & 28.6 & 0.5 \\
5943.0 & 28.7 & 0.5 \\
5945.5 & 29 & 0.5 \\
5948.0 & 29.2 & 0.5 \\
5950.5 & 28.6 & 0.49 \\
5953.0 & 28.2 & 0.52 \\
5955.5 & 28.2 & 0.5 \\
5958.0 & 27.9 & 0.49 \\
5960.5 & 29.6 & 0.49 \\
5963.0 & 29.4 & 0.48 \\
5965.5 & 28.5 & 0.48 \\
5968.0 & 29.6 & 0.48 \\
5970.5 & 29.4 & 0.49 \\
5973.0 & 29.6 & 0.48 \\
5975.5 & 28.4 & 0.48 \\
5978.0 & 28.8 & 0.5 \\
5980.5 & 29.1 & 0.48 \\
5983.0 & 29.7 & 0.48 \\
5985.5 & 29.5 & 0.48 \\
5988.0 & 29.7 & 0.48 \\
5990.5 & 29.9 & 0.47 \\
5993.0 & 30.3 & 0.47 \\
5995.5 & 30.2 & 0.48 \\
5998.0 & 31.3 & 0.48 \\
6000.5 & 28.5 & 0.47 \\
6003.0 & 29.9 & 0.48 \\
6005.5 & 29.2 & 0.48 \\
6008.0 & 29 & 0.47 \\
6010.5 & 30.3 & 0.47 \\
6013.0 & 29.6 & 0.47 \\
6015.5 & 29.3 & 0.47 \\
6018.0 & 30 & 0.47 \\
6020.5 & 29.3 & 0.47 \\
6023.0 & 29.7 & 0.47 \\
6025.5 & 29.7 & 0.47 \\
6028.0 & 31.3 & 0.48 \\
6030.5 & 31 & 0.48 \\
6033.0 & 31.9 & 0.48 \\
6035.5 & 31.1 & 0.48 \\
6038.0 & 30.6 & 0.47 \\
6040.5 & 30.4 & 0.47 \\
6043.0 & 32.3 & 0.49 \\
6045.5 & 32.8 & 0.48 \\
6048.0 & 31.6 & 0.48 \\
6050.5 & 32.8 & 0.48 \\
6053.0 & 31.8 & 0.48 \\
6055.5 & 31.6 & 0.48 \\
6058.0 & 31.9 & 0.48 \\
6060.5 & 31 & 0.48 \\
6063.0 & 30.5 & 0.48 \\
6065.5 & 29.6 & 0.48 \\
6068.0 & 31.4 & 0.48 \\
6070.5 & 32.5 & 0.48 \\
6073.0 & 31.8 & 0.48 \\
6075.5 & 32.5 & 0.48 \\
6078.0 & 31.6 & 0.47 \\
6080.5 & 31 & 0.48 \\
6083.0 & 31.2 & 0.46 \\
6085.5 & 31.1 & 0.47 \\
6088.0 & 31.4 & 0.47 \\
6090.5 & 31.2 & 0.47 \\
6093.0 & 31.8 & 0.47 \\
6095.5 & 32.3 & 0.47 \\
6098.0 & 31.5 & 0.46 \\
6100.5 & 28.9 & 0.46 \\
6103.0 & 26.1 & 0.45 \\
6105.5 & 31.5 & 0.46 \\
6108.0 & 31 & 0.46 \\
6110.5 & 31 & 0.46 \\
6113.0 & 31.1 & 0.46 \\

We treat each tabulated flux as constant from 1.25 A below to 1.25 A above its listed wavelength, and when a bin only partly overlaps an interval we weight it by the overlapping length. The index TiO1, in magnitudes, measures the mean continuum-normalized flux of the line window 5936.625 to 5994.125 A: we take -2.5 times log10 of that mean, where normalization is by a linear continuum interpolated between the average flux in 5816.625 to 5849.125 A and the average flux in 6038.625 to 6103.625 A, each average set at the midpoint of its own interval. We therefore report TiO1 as 0.06 mag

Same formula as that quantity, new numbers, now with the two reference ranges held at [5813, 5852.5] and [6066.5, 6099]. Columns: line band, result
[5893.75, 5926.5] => 0.26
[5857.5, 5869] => 0.08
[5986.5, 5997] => 0.03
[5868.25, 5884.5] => 0.15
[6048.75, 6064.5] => -0.01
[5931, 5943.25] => 0.06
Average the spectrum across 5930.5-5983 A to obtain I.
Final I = 28.9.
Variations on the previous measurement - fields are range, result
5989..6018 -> 29.8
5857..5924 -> 23.3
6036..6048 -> 31.5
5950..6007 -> 29.3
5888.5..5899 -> 11.3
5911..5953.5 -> 28.3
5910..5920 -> 27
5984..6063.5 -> 30.6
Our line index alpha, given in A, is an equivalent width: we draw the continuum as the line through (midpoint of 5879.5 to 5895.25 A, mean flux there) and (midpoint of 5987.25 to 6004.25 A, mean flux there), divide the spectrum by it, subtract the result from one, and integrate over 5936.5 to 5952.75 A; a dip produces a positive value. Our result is -3.72 A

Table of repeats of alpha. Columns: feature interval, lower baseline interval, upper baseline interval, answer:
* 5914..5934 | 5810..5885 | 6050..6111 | 0.85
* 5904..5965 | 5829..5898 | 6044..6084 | -1.72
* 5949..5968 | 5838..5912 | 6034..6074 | -0.83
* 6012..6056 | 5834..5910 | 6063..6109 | -2.31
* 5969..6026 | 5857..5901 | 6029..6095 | -3.21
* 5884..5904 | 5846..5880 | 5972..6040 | 9.31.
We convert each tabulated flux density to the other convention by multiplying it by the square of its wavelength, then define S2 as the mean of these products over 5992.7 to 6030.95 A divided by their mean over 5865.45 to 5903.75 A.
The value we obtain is 1.53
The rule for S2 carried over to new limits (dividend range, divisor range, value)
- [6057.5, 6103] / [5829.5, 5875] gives 1.17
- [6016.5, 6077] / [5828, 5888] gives 1.22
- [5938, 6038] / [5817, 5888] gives 1.12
